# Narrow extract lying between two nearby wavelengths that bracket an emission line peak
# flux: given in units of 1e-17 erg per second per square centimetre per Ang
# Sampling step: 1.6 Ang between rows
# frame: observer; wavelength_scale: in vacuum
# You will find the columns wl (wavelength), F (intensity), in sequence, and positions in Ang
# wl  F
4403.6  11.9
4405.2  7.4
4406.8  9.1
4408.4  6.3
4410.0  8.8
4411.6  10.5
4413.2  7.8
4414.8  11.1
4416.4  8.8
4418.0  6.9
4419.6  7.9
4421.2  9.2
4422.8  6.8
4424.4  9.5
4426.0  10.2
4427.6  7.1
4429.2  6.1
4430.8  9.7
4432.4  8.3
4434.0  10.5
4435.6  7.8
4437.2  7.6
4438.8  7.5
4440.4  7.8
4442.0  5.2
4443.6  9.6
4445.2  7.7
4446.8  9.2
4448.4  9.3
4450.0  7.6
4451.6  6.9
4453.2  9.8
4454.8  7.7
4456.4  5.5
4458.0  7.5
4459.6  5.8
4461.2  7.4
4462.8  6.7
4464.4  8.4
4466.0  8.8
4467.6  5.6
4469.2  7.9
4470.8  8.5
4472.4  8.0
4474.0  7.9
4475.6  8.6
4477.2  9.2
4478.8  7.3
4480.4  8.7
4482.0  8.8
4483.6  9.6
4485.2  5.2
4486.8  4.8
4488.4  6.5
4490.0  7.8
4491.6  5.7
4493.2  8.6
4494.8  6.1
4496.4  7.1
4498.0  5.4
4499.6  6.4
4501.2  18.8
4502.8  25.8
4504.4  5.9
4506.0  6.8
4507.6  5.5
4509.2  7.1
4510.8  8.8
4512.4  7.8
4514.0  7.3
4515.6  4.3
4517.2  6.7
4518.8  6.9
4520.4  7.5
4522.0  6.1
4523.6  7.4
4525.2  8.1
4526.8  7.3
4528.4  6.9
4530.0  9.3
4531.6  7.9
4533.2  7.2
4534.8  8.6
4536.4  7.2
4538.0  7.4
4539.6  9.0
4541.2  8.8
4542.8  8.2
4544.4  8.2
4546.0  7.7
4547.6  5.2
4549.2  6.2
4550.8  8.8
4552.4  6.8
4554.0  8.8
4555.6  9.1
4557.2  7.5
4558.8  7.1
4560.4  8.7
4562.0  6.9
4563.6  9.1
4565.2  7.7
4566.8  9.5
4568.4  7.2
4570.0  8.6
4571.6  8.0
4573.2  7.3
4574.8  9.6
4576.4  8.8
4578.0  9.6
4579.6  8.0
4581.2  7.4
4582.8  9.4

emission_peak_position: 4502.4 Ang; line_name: H-gamma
